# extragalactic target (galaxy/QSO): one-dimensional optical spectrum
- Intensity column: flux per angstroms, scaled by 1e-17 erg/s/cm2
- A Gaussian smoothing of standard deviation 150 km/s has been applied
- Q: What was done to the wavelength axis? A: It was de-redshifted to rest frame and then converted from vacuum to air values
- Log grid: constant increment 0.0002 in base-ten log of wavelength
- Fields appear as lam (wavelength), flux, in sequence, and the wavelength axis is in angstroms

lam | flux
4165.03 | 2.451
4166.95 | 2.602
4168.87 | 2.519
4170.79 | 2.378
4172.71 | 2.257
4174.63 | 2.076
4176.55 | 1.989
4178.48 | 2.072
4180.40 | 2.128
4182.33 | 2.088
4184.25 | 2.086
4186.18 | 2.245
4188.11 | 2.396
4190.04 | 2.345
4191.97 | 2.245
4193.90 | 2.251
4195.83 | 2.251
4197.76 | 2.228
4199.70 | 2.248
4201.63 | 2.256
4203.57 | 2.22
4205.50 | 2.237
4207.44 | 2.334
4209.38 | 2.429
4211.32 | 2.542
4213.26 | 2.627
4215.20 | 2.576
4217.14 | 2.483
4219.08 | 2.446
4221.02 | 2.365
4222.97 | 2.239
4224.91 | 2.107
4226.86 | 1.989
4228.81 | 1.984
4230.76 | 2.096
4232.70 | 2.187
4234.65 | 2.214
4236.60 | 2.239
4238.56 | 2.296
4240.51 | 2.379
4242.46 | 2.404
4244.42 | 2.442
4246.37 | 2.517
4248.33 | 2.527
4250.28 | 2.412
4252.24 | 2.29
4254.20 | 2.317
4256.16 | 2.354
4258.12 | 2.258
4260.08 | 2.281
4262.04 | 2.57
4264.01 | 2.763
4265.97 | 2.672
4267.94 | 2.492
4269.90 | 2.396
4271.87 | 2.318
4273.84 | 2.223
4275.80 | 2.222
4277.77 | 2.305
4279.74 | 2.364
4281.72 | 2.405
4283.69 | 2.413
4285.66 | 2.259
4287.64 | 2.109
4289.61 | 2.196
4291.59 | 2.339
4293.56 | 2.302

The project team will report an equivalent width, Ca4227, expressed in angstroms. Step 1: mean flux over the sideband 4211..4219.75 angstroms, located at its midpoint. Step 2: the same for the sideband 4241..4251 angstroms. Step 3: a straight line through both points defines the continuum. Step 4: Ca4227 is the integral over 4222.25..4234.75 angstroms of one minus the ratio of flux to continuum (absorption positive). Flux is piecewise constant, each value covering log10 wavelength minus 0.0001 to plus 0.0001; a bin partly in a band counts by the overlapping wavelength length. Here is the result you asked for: 2.0 angstroms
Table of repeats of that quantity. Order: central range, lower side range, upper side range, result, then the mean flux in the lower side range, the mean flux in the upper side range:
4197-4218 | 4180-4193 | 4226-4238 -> -2.0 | 2.22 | 2.12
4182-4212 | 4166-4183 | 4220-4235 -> -1.1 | 2.24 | 2.15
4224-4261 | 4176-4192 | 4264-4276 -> 1.1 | 2.18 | 2.43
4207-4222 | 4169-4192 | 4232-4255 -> -1.3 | 2.2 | 2.35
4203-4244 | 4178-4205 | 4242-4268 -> 0.5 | 2.22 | 2.45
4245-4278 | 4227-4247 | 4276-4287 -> -1.6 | 2.26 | 2.33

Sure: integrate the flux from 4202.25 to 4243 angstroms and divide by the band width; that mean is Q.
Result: 2.3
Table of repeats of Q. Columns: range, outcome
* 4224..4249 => 2.26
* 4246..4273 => 2.44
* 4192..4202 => 2.25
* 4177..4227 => 2.29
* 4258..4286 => 2.4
